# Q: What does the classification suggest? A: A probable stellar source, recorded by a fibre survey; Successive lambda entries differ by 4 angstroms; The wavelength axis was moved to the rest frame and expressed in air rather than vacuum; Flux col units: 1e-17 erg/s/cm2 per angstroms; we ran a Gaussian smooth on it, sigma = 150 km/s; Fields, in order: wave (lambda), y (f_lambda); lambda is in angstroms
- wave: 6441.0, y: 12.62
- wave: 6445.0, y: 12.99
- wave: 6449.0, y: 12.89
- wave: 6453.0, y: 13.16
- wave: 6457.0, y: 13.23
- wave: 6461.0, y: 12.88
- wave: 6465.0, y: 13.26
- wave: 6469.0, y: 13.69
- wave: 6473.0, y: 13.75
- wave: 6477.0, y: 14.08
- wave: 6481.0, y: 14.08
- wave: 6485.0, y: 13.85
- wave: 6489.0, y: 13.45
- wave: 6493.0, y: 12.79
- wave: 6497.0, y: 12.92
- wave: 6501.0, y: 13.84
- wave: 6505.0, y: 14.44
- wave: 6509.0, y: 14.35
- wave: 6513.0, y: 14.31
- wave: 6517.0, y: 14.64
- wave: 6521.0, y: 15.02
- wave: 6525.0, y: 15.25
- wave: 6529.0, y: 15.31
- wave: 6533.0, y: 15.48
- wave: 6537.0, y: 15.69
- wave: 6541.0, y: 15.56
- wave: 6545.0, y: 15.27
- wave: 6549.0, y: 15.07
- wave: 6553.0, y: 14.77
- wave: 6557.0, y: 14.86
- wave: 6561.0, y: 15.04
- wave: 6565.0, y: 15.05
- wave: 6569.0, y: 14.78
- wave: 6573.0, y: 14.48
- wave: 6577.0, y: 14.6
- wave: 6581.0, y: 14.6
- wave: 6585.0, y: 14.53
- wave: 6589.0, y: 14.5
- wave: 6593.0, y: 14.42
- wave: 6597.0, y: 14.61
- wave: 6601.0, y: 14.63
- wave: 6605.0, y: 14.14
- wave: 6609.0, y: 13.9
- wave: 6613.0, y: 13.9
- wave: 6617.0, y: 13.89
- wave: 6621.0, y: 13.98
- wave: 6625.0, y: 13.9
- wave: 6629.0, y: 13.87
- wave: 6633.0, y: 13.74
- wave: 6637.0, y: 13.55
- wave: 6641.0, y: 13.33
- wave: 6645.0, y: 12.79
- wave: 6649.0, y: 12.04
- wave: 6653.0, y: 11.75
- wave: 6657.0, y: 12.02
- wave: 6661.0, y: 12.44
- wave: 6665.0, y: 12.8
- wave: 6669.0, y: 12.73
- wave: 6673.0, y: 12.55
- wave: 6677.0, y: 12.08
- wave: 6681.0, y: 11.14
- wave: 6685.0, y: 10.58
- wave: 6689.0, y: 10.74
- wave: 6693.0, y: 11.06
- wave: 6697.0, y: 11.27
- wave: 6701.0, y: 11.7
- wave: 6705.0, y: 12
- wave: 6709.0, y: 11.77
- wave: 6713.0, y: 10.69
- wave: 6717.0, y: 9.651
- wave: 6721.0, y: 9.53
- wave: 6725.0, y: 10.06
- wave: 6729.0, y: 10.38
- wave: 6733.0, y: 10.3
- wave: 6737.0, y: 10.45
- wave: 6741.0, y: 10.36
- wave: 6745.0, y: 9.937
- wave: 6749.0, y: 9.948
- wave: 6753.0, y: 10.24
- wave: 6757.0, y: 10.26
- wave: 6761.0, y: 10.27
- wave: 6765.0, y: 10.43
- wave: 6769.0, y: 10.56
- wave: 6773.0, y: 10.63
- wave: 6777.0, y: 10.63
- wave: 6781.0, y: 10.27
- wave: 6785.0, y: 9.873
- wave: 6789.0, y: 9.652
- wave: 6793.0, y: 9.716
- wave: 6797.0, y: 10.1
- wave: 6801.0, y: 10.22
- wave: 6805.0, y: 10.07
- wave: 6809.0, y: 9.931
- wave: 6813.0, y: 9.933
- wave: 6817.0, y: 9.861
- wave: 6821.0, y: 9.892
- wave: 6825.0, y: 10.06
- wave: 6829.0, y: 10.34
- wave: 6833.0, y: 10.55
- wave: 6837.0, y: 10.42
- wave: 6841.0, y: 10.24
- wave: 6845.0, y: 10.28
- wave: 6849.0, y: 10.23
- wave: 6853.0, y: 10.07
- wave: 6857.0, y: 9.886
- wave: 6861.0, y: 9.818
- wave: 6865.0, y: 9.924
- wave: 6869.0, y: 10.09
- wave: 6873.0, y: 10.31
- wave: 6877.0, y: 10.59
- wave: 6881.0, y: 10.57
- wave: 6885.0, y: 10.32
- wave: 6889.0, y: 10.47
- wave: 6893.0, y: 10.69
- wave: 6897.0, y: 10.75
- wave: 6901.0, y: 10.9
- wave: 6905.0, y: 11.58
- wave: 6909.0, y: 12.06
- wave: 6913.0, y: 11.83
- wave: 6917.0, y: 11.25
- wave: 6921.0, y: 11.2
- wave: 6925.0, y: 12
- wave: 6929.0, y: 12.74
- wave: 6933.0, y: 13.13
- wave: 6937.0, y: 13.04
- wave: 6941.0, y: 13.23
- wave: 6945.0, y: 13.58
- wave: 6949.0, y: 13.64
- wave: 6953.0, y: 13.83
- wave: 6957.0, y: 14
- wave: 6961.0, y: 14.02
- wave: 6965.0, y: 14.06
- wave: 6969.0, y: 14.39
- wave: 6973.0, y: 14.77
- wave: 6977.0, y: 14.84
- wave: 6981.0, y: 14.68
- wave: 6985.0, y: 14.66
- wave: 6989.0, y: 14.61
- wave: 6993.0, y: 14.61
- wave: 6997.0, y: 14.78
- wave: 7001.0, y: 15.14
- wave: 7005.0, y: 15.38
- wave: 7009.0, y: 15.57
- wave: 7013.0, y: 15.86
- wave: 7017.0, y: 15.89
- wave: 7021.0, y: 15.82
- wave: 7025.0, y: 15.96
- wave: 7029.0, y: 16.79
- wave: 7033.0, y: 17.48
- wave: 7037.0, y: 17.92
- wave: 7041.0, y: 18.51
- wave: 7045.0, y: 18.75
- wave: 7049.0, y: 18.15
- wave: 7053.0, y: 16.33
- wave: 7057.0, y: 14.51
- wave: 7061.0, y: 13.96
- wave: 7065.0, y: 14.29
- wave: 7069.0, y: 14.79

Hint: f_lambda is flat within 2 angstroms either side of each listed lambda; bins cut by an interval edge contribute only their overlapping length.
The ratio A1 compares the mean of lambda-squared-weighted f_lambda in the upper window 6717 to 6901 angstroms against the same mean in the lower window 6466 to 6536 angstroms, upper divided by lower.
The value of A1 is 0.79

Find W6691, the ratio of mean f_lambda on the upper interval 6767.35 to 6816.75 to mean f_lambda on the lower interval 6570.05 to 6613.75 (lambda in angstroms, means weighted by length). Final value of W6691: 0.70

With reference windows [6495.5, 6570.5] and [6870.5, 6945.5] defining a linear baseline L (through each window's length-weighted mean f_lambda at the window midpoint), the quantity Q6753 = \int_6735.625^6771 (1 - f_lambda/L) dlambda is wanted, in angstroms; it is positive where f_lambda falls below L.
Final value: 7.2 angstroms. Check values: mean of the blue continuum 14.8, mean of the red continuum 11.5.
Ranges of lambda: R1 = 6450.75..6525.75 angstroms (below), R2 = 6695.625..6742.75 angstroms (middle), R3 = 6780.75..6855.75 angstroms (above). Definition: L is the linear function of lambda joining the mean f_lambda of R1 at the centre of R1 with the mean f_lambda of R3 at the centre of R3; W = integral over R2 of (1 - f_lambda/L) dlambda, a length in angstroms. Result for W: 2.2 angstroms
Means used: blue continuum 13.8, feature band 10.7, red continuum 10.1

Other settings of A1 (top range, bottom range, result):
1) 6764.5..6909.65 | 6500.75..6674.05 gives 0.78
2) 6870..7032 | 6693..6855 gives 1.36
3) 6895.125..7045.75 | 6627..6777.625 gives 1.37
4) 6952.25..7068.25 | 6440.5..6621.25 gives 1.25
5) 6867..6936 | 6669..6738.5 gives 1.08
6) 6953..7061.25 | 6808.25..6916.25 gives 1.56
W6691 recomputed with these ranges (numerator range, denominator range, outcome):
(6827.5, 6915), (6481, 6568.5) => 0.72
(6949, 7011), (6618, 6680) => 1.13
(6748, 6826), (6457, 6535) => 0.72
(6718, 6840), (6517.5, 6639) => 0.70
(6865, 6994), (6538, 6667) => 0.89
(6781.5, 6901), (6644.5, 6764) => 0.92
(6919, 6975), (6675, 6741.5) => 1.24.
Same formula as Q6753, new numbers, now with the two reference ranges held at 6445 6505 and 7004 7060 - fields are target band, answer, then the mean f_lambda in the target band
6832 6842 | 3.3 angstroms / 10.4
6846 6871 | 9.0 angstroms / 10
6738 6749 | 3.5 angstroms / 10.1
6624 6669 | 4.7 angstroms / 12.9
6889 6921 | 9.4 angstroms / 11.2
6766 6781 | 4.5 angstroms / 10.6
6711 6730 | 6.1 angstroms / 10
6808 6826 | 6.4 angstroms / 9.93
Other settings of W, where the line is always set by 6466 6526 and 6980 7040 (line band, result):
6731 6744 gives 3.9 angstroms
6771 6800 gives 9.4 angstroms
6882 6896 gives 4.4 angstroms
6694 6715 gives 4.6 angstroms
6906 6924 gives 4.4 angstroms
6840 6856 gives 5.3 angstroms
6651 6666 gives 2.4 angstroms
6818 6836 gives 5.9 angstroms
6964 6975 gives 0.8 angstroms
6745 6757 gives 3.8 angstroms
